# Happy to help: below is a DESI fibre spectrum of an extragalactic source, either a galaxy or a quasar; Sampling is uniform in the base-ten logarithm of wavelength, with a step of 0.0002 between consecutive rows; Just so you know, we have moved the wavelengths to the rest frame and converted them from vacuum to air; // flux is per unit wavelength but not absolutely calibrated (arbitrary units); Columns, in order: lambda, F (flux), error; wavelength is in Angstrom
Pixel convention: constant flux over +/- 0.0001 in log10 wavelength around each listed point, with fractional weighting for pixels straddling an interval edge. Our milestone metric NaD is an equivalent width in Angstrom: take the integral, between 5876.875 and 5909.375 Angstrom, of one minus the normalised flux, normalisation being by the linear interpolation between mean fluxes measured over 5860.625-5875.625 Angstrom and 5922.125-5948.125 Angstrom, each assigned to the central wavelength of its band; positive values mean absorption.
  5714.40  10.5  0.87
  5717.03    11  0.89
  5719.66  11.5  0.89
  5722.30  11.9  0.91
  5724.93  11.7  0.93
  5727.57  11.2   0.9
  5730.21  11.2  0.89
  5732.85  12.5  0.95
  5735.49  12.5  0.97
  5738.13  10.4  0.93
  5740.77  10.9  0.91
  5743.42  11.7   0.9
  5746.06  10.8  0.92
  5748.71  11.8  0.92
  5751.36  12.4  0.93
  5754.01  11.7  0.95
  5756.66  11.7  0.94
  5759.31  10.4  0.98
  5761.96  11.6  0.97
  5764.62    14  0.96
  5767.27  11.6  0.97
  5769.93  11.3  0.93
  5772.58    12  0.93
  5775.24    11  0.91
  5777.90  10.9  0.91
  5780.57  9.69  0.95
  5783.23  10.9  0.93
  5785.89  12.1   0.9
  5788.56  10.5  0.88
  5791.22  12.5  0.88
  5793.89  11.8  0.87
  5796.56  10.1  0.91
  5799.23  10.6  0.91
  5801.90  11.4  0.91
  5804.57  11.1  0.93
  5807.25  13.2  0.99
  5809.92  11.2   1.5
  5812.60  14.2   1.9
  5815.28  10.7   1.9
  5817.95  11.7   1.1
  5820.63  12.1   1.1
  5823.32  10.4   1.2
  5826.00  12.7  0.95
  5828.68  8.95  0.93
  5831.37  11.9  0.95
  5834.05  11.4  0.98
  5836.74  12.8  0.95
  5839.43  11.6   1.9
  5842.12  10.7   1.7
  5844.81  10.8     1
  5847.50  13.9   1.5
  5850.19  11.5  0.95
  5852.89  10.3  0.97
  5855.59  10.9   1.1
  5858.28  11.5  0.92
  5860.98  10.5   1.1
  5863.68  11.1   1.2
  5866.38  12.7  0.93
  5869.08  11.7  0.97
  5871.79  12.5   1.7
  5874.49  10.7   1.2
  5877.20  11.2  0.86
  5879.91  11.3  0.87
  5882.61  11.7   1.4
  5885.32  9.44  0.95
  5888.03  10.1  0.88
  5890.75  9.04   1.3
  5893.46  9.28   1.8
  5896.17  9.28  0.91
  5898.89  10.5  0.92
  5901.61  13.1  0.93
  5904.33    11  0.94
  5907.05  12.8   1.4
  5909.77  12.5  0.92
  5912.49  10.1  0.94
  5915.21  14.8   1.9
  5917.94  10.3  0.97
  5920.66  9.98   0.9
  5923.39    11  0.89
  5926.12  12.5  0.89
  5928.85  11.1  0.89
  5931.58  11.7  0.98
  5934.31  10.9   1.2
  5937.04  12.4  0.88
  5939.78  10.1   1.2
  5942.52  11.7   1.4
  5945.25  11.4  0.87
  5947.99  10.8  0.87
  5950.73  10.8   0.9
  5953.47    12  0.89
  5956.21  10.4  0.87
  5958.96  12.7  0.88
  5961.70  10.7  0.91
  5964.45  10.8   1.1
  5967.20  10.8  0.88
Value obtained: 2.1 Angstrom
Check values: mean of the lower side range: 11.6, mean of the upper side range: 11.4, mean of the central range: 10.8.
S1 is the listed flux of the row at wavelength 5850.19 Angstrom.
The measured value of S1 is 11.5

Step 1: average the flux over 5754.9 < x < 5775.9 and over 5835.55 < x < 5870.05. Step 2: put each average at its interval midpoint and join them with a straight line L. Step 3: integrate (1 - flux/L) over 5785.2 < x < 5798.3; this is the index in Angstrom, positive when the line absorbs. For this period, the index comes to 0.4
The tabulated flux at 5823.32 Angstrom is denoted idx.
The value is 10.4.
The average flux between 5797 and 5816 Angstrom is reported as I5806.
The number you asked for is 11.7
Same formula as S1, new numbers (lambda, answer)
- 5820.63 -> 12.1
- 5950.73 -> 10.8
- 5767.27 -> 11.6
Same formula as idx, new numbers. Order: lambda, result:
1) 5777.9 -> 10.9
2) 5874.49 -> 10.7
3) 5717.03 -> 11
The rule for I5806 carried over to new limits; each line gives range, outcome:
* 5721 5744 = 11.6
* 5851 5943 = 11.2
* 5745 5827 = 11.5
